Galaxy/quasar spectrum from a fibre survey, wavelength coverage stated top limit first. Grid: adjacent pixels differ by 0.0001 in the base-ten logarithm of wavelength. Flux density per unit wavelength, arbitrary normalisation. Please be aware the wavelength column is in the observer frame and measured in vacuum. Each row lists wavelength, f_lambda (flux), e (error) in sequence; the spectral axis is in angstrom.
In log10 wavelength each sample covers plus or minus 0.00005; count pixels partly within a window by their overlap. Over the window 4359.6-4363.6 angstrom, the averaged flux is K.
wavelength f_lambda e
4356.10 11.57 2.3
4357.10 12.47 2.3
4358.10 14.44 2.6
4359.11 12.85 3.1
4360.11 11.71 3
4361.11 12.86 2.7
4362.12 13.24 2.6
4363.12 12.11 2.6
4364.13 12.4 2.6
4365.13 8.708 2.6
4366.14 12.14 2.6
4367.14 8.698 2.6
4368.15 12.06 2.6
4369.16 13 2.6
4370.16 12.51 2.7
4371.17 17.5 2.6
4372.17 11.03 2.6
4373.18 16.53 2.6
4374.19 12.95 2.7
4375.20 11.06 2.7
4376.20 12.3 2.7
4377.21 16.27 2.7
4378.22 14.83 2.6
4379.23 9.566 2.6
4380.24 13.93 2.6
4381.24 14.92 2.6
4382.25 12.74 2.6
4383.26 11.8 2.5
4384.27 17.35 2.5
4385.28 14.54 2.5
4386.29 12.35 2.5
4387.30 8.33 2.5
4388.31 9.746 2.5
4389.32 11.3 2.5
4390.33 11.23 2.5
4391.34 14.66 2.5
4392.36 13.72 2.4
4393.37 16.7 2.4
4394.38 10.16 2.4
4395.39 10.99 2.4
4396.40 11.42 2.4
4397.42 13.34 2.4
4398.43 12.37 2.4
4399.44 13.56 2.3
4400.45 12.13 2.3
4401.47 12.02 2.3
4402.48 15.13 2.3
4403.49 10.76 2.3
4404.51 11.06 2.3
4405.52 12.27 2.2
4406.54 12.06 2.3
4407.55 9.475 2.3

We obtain 12.5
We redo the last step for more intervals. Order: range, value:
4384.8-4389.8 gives 11.2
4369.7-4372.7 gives 13.7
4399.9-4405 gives 12.2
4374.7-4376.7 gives 11.7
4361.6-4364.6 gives 12.6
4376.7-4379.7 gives 13.6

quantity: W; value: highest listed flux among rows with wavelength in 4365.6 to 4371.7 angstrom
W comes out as 17.5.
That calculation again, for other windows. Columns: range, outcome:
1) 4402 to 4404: 15.13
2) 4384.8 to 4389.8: 14.54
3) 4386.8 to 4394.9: 16.7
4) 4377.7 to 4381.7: 14.92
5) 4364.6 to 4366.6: 12.14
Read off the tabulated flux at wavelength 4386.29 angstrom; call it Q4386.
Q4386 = 12.35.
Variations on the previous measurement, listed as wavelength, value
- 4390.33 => 11.23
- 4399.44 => 13.56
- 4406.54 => 12.06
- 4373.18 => 16.53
